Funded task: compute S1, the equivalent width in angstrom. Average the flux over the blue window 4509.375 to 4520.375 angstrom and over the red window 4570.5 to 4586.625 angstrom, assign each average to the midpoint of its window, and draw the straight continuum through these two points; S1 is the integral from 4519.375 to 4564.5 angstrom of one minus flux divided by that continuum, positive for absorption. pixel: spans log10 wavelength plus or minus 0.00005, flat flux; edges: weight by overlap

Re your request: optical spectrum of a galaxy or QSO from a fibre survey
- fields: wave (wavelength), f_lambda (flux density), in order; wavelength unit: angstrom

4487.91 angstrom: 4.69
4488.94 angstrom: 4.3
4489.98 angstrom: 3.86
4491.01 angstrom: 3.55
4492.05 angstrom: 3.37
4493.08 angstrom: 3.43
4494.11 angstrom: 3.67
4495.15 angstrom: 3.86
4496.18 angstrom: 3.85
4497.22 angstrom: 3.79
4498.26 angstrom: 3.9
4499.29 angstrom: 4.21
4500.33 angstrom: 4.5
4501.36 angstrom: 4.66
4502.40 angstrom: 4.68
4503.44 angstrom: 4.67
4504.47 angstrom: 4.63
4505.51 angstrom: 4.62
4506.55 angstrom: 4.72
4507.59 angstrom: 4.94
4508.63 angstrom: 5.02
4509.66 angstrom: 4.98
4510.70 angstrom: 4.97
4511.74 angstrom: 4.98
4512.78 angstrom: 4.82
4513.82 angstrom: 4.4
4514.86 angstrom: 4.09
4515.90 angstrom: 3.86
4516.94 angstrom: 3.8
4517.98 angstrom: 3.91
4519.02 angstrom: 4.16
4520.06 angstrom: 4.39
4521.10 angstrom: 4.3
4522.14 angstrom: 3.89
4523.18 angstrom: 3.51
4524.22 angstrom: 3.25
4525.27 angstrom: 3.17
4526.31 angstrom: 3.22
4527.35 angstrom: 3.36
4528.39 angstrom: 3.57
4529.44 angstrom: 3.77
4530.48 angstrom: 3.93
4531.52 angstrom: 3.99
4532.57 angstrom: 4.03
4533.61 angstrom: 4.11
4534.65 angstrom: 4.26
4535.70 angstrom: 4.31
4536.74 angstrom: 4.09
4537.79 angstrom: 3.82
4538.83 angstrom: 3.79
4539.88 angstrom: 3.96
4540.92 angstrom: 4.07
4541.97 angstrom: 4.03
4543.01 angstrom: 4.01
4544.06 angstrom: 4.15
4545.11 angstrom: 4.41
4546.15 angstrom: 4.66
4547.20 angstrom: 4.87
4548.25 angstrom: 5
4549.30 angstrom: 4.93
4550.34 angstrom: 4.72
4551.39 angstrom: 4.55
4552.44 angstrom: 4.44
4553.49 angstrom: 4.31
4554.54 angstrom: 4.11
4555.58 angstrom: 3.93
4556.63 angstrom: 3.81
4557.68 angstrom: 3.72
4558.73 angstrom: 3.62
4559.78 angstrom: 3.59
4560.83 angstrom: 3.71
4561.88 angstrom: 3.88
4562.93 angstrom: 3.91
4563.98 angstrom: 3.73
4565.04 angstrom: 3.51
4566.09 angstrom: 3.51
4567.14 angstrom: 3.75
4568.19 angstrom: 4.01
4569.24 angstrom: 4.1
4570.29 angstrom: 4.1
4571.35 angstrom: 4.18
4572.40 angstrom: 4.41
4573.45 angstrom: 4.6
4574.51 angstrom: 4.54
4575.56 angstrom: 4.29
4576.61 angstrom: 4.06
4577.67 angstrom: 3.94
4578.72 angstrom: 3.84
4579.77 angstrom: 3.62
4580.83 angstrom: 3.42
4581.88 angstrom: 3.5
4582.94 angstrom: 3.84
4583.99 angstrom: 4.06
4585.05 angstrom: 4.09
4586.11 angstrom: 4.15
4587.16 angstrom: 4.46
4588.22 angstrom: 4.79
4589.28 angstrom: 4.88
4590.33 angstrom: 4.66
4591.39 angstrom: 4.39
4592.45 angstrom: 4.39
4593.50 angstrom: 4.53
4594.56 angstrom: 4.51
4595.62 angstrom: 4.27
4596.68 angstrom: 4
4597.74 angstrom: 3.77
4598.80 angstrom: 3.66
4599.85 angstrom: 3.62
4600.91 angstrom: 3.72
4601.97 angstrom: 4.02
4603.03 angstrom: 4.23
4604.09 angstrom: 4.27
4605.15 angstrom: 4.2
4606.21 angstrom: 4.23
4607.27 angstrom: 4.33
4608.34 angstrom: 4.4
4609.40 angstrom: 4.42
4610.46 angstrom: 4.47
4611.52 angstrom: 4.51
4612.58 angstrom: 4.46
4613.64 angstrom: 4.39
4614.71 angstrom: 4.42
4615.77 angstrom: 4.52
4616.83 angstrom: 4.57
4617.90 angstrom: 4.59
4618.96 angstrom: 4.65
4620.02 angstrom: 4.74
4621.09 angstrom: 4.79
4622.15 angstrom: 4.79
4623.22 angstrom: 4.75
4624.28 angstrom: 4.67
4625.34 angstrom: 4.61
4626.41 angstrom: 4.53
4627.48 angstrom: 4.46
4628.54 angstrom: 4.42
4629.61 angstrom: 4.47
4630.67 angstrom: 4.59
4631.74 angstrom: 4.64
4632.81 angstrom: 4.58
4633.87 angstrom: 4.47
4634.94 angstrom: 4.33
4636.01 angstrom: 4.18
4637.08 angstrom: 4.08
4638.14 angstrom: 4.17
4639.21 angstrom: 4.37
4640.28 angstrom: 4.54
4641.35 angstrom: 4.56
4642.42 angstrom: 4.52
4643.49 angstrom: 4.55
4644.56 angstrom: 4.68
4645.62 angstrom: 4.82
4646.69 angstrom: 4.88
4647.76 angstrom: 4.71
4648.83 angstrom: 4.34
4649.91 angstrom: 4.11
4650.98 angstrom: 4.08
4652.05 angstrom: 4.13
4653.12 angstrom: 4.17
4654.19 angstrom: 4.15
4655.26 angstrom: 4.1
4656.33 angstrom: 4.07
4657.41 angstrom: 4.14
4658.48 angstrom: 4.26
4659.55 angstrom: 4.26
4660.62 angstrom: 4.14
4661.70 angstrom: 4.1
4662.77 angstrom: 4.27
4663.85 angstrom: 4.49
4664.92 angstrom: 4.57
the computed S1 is 2.2 angstrom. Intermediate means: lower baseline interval 4.38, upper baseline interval 4.04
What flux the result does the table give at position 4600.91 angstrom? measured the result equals 3.72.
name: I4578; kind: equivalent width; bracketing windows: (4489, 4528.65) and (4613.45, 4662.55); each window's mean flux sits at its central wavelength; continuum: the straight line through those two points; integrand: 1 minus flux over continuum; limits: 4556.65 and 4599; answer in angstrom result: 2.4 angstrom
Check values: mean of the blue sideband 4.13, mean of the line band 4.05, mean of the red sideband 4.44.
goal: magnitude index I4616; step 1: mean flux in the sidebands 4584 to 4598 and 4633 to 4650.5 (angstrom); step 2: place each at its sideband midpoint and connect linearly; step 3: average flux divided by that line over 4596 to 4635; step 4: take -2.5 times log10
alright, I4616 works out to 0.007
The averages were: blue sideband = 4.37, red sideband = 4.46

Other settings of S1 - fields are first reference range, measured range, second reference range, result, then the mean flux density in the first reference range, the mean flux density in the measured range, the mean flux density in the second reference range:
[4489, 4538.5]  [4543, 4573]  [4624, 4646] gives 0.8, 4.1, 4.13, 4.48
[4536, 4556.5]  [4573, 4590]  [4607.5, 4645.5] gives 1.0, 4.3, 4.13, 4.51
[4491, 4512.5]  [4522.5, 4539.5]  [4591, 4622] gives 2.3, 4.36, 3.76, 4.32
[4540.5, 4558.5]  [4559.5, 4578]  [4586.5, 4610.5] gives 1.3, 4.33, 3.99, 4.27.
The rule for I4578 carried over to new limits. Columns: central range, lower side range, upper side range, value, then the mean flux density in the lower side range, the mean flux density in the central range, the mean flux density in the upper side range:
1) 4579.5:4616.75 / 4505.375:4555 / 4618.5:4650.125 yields 1.8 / 4.21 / 4.21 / 4.54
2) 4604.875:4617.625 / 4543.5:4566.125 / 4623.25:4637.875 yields -0.1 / 4.15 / 4.42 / 4.47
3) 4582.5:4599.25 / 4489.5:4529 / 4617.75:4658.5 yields 0.2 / 4.12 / 4.28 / 4.45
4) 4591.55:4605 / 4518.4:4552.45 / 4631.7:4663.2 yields 0.4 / 4.08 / 4.1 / 4.34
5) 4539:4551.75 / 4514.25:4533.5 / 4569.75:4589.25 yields -1.6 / 3.8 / 4.43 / 4.12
